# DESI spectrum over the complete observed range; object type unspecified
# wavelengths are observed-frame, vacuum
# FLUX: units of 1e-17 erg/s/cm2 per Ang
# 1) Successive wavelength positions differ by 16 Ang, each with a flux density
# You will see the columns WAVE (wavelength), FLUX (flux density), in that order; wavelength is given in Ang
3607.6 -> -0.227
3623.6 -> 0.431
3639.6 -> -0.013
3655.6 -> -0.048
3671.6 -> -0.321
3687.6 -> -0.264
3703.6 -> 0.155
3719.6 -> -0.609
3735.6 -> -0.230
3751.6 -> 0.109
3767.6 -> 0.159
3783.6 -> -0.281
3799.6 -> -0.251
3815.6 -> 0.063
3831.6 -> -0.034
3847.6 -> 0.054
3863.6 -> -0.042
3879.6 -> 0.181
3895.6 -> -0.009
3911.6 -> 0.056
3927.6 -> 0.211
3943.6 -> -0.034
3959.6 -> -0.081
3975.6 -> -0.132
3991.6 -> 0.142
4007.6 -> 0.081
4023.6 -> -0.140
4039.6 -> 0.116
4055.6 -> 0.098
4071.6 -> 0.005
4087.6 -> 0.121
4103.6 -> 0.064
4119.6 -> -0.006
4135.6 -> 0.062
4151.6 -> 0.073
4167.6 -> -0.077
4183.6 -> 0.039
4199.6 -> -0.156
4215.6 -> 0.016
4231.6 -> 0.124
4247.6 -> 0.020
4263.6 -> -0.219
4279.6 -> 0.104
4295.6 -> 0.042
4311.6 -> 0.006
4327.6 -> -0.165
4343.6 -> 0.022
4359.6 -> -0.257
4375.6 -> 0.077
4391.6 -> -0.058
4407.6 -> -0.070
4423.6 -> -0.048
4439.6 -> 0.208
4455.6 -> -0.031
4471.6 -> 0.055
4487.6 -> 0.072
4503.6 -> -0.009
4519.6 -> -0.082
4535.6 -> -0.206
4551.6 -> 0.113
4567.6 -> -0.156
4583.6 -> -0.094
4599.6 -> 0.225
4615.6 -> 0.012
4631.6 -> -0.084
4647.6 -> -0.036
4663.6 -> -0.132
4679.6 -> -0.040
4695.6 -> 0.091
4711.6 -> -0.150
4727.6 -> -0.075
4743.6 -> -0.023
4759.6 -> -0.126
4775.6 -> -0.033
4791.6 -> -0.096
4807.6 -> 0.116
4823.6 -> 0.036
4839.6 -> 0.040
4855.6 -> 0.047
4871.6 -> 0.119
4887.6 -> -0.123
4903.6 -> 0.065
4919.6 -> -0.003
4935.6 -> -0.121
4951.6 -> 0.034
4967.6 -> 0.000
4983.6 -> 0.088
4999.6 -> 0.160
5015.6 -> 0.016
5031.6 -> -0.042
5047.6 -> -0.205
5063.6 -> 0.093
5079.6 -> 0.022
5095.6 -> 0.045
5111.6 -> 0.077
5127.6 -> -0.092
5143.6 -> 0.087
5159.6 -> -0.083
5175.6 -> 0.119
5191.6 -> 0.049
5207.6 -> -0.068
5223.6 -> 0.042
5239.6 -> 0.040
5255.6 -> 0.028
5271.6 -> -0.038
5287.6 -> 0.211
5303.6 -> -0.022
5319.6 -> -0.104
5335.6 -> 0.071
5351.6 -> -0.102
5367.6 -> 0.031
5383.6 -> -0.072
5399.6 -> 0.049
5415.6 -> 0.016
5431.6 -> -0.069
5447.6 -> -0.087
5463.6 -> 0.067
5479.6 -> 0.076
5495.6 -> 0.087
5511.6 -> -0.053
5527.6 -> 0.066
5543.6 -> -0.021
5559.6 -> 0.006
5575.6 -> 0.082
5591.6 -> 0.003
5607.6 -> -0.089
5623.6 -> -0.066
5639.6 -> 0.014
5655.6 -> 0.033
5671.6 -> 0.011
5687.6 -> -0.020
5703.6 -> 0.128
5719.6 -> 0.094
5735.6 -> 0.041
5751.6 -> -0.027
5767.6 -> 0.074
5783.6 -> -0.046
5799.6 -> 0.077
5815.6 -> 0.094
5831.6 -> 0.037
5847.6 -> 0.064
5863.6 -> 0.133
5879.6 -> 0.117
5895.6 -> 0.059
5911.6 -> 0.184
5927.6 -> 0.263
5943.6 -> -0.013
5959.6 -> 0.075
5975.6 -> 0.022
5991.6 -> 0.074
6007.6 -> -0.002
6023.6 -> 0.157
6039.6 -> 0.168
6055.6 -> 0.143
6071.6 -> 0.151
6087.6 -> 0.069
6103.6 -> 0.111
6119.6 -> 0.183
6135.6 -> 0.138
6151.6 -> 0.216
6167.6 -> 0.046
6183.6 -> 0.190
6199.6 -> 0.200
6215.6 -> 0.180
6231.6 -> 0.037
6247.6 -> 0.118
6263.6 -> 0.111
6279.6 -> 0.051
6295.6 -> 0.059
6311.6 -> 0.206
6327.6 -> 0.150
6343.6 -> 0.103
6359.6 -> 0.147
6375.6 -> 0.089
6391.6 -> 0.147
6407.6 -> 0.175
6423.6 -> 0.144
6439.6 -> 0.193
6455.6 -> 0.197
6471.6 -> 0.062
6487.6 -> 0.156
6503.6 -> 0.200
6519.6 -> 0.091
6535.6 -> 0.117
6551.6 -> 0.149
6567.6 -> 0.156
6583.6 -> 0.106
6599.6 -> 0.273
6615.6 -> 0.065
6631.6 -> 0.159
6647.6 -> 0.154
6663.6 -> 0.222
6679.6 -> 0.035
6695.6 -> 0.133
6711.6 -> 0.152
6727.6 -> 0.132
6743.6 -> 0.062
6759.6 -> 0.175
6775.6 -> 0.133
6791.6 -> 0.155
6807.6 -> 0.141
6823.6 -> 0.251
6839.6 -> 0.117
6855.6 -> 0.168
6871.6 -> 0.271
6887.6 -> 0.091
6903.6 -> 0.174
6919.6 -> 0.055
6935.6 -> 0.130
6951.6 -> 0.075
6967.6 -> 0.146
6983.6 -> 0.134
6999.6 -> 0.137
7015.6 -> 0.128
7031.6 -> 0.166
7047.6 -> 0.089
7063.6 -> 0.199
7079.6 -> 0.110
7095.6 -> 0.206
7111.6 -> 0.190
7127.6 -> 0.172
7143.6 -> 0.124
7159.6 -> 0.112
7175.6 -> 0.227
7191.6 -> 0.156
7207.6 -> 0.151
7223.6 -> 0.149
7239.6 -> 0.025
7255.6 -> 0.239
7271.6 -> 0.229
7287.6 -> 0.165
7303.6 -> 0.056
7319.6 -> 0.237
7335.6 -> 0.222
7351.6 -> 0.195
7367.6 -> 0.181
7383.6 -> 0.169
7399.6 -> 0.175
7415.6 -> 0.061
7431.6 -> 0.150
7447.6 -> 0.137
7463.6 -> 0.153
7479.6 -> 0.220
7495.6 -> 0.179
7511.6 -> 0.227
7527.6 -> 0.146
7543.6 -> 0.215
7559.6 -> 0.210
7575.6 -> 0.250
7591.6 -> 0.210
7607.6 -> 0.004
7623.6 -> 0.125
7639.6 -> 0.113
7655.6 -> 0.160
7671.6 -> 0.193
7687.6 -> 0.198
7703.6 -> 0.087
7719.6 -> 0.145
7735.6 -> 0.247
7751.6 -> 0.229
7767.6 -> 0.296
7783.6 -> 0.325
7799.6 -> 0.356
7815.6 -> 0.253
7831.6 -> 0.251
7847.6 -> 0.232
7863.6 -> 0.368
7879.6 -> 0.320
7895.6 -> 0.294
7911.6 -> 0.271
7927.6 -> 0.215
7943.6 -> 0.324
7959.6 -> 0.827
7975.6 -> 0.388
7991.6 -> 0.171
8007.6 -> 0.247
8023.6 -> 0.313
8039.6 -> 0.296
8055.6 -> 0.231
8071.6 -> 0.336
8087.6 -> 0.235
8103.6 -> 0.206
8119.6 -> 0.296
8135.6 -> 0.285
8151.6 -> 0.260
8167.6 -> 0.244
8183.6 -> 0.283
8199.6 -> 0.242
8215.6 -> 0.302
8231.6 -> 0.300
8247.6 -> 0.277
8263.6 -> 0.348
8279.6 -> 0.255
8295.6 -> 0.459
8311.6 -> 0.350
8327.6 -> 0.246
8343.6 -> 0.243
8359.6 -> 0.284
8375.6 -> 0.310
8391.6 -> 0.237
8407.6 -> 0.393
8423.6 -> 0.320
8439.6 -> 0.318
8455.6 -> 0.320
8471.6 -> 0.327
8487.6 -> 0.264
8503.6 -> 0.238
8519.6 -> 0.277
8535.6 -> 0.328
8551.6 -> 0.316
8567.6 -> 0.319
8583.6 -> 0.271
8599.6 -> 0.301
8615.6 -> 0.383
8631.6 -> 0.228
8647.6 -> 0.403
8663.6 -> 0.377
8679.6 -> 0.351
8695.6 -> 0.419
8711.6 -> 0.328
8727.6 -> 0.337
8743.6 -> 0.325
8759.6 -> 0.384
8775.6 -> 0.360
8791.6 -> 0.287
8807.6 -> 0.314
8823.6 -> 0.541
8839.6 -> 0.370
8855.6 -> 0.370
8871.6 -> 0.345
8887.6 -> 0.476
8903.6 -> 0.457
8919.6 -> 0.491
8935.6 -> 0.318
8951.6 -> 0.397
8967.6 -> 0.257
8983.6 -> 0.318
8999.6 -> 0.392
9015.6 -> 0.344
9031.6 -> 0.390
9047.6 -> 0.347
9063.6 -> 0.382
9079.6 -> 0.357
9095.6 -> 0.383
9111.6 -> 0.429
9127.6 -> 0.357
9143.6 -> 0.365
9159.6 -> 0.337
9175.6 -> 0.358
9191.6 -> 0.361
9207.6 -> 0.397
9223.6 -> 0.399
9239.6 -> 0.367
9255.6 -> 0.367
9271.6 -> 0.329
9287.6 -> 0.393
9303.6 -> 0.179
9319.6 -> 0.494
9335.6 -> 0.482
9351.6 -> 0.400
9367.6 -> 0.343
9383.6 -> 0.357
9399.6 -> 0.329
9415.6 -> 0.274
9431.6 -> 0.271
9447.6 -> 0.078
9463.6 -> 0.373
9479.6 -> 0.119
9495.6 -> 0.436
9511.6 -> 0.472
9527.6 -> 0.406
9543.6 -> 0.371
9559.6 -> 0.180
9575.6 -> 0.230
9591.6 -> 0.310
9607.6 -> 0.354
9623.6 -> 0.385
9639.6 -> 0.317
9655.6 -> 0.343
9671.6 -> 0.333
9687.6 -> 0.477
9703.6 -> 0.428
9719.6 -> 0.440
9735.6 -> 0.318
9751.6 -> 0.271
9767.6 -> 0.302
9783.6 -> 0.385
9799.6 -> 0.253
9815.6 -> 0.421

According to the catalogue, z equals 0.940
